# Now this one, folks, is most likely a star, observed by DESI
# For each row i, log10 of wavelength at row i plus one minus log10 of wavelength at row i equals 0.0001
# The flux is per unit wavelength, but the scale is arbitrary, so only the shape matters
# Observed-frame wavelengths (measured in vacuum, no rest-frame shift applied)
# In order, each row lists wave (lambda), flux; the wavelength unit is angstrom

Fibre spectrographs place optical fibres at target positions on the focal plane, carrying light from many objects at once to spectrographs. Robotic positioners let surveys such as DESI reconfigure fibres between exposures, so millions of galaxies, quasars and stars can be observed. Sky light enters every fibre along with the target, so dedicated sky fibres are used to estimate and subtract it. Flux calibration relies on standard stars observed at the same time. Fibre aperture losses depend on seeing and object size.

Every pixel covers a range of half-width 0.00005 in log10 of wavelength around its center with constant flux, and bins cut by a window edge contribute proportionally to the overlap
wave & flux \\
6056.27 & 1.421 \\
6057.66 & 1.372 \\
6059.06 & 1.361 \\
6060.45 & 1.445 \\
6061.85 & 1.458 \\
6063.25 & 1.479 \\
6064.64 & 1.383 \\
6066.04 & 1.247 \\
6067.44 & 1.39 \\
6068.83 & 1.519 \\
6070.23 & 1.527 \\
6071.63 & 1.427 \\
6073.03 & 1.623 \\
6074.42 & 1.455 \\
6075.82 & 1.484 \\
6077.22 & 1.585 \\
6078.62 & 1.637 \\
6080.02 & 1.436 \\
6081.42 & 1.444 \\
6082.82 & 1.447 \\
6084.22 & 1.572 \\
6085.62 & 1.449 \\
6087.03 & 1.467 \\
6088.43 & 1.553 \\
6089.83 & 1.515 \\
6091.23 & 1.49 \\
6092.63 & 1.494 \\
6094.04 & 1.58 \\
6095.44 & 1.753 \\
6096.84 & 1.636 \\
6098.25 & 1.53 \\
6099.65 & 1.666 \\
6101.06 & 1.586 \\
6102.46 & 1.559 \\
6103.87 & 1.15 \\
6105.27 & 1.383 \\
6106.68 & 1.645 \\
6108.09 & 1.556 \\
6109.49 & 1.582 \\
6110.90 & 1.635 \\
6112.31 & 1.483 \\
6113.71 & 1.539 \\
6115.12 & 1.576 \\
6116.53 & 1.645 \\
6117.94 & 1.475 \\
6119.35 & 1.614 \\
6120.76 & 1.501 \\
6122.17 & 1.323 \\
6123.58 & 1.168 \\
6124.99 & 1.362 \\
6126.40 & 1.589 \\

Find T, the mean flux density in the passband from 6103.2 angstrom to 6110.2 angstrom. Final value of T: 1.47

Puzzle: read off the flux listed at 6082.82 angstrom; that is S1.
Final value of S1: 1.447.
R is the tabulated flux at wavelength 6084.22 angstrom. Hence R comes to 1.572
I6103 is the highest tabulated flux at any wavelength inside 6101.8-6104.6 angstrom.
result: 1.559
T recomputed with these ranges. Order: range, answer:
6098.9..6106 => 1.47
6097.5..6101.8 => 1.59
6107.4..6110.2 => 1.57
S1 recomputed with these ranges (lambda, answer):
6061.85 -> 1.458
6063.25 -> 1.479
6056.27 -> 1.421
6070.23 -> 1.527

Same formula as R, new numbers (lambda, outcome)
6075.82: 1.484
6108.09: 1.556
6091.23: 1.49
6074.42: 1.455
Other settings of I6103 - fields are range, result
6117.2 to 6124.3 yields 1.614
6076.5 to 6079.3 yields 1.637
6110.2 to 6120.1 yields 1.645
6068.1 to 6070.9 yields 1.527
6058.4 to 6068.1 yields 1.479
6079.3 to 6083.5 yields 1.447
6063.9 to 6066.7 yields 1.383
